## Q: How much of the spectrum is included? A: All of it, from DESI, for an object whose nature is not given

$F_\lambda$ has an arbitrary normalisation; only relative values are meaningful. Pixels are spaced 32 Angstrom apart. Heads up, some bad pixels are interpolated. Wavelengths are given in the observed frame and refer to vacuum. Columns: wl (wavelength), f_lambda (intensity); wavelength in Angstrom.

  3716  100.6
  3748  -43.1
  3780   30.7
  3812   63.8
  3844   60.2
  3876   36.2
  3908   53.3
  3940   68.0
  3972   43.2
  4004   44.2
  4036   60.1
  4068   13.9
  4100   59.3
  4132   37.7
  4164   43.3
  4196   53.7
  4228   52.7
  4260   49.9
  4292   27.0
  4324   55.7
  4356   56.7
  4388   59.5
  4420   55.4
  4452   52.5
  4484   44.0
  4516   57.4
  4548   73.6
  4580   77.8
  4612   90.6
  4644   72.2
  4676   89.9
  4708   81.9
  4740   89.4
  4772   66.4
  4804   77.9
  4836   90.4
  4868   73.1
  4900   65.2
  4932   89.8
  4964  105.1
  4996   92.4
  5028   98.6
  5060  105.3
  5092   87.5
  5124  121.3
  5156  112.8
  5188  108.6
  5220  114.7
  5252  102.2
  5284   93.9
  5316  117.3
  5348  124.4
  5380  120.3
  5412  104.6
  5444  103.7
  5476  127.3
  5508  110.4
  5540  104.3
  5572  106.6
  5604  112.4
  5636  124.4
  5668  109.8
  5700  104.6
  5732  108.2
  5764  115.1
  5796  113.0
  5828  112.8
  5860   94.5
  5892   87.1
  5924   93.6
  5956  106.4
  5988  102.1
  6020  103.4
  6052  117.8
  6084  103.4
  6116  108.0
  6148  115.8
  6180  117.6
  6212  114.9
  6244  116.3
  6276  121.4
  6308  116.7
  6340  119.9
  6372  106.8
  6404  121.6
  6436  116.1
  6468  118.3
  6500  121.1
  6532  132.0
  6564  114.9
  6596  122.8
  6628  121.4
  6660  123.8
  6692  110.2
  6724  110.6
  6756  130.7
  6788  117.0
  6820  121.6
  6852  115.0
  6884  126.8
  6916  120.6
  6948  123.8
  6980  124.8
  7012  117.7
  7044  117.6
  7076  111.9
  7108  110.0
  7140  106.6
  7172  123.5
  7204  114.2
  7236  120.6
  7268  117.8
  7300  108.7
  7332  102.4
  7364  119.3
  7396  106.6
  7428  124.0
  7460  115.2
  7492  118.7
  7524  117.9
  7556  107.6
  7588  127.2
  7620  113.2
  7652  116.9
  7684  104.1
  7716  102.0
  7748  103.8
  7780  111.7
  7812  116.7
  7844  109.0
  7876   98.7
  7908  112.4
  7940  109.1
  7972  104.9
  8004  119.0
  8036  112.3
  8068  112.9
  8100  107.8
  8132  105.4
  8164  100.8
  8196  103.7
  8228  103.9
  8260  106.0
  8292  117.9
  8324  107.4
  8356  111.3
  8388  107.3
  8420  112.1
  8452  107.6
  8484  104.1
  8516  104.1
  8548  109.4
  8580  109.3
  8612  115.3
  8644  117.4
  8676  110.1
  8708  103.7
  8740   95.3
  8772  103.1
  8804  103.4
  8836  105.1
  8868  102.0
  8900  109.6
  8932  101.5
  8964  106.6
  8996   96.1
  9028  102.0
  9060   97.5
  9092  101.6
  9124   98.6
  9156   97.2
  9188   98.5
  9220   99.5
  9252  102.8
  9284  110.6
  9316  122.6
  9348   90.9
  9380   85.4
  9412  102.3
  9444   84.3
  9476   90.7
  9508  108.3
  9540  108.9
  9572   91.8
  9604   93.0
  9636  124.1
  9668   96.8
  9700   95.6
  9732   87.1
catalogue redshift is 0.139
